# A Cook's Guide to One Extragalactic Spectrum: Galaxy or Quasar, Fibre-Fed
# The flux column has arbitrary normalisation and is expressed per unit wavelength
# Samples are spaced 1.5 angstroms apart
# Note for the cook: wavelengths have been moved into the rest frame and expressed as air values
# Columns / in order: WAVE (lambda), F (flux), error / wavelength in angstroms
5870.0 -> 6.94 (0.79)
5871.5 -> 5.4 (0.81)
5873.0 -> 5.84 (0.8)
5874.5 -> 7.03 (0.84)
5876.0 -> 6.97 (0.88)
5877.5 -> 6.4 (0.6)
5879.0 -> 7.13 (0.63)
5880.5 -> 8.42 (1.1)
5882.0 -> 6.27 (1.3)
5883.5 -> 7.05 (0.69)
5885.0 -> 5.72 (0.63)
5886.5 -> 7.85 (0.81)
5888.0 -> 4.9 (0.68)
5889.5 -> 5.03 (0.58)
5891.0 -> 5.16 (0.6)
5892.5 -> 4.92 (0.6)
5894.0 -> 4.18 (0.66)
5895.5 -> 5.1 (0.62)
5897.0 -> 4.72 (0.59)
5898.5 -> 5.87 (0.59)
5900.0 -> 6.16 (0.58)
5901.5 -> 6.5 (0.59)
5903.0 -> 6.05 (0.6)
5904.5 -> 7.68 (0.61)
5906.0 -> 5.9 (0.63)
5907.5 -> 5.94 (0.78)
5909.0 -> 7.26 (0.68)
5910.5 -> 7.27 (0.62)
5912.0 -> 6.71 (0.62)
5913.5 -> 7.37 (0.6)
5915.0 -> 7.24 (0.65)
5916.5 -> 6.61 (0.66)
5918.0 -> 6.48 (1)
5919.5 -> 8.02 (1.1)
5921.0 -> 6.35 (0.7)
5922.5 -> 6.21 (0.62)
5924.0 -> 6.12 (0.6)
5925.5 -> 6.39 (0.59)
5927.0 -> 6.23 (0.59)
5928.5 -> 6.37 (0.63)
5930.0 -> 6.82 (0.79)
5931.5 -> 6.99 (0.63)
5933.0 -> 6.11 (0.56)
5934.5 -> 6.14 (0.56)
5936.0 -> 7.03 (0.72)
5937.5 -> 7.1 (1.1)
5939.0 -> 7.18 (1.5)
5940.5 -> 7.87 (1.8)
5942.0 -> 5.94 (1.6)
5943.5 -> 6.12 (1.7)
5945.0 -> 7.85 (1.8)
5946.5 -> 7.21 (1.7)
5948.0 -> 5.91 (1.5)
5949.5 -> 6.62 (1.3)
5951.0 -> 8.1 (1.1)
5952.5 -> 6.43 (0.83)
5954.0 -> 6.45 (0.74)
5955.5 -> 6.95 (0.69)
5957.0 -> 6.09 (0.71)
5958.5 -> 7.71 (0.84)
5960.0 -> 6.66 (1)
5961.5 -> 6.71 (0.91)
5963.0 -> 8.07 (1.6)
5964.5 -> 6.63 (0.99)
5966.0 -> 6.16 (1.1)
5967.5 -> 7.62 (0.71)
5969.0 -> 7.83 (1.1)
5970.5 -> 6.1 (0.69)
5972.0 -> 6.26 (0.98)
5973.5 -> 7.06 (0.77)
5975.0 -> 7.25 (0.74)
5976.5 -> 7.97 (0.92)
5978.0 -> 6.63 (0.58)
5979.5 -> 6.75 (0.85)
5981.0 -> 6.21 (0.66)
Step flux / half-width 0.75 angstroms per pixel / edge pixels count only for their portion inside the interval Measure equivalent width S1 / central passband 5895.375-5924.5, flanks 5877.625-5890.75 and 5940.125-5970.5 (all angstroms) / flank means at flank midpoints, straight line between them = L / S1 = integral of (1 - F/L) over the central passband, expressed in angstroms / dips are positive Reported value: 0.6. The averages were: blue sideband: 6.49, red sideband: 6.91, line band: 6.51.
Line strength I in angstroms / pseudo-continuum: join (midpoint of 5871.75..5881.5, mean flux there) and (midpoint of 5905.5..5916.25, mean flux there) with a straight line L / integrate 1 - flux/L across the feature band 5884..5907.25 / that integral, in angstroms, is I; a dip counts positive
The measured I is 3.8 angstroms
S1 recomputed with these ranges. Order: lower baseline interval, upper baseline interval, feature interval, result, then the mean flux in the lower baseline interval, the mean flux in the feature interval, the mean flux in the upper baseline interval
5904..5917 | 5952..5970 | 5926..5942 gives 0.4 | 6.88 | 6.74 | 6.94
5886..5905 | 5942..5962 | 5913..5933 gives -1.5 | 5.65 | 6.68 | 6.8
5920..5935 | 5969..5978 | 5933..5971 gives -1.0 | 6.4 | 6.89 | 6.98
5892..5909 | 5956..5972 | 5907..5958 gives -3.2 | 5.81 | 6.76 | 6.93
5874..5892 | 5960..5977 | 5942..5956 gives 0.2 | 6.46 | 6.8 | 7.03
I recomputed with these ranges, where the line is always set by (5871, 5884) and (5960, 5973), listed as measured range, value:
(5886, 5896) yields 2.2 angstroms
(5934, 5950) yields 0.1 angstroms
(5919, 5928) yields 0.4 angstroms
